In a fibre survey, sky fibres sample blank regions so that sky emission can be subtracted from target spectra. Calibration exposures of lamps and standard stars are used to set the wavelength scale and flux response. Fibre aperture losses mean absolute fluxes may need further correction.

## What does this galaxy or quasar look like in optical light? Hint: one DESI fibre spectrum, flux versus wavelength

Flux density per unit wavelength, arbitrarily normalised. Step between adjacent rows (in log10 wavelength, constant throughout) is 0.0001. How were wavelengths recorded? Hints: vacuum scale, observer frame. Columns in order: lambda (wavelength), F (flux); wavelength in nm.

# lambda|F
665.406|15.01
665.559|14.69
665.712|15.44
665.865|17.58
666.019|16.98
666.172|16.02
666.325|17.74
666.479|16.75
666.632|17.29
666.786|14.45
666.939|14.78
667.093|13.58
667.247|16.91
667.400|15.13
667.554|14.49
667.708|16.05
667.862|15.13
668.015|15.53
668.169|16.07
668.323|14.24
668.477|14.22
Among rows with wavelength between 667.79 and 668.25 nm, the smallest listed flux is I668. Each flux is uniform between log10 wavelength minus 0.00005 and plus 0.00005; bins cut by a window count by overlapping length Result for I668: 15.13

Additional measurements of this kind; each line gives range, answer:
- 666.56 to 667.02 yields 14.45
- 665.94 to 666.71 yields 16.02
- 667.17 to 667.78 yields 14.49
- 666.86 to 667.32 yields 13.58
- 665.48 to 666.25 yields 14.69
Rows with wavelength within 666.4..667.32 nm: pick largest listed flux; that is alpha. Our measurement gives 17.29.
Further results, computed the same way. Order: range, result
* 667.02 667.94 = 16.91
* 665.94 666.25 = 16.98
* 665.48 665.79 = 15.44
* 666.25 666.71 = 17.74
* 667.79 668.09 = 15.53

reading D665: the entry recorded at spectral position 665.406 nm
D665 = 15.01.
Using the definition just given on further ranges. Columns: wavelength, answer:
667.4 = 15.13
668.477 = 14.22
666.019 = 16.98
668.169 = 16.07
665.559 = 14.69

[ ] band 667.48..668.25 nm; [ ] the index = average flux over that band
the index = 15.5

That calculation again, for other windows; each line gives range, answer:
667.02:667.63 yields 15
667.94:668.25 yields 15.8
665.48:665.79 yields 15.1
